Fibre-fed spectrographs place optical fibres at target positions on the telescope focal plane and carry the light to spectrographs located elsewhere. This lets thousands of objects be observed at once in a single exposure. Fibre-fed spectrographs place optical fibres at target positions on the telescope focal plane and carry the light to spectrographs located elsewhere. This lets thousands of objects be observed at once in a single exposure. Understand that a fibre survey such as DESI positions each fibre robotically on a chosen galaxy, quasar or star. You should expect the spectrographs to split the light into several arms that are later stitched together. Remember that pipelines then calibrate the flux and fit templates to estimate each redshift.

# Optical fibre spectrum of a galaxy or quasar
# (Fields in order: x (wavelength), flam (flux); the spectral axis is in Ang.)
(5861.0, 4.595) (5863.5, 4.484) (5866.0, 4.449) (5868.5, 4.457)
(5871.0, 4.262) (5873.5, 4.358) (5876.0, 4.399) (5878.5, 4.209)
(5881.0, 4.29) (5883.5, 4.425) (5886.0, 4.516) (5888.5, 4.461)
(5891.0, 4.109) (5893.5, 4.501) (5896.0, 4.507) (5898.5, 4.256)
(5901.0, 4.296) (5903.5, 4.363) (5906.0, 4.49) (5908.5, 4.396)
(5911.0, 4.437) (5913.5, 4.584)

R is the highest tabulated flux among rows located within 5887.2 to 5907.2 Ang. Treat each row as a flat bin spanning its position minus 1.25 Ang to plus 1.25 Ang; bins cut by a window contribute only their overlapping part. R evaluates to 4.507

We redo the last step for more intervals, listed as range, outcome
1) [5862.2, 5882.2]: 4.484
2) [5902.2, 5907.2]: 4.49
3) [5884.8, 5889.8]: 4.516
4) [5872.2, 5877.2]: 4.399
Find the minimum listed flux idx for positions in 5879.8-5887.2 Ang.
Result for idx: 4.29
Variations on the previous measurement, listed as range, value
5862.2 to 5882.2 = 4.209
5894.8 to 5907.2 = 4.256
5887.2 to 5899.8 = 4.109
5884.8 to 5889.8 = 4.461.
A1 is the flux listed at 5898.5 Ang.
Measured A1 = 4.256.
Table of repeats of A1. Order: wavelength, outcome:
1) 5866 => 4.449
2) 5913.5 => 4.584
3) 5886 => 4.516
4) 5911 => 4.437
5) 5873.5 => 4.358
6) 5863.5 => 4.484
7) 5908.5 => 4.396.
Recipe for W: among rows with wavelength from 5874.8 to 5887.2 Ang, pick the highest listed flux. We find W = 4.516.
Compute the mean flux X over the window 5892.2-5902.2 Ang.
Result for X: 4.39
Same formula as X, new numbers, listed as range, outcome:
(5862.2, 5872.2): 4.41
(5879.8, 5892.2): 4.36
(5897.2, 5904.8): 4.31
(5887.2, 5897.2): 4.39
